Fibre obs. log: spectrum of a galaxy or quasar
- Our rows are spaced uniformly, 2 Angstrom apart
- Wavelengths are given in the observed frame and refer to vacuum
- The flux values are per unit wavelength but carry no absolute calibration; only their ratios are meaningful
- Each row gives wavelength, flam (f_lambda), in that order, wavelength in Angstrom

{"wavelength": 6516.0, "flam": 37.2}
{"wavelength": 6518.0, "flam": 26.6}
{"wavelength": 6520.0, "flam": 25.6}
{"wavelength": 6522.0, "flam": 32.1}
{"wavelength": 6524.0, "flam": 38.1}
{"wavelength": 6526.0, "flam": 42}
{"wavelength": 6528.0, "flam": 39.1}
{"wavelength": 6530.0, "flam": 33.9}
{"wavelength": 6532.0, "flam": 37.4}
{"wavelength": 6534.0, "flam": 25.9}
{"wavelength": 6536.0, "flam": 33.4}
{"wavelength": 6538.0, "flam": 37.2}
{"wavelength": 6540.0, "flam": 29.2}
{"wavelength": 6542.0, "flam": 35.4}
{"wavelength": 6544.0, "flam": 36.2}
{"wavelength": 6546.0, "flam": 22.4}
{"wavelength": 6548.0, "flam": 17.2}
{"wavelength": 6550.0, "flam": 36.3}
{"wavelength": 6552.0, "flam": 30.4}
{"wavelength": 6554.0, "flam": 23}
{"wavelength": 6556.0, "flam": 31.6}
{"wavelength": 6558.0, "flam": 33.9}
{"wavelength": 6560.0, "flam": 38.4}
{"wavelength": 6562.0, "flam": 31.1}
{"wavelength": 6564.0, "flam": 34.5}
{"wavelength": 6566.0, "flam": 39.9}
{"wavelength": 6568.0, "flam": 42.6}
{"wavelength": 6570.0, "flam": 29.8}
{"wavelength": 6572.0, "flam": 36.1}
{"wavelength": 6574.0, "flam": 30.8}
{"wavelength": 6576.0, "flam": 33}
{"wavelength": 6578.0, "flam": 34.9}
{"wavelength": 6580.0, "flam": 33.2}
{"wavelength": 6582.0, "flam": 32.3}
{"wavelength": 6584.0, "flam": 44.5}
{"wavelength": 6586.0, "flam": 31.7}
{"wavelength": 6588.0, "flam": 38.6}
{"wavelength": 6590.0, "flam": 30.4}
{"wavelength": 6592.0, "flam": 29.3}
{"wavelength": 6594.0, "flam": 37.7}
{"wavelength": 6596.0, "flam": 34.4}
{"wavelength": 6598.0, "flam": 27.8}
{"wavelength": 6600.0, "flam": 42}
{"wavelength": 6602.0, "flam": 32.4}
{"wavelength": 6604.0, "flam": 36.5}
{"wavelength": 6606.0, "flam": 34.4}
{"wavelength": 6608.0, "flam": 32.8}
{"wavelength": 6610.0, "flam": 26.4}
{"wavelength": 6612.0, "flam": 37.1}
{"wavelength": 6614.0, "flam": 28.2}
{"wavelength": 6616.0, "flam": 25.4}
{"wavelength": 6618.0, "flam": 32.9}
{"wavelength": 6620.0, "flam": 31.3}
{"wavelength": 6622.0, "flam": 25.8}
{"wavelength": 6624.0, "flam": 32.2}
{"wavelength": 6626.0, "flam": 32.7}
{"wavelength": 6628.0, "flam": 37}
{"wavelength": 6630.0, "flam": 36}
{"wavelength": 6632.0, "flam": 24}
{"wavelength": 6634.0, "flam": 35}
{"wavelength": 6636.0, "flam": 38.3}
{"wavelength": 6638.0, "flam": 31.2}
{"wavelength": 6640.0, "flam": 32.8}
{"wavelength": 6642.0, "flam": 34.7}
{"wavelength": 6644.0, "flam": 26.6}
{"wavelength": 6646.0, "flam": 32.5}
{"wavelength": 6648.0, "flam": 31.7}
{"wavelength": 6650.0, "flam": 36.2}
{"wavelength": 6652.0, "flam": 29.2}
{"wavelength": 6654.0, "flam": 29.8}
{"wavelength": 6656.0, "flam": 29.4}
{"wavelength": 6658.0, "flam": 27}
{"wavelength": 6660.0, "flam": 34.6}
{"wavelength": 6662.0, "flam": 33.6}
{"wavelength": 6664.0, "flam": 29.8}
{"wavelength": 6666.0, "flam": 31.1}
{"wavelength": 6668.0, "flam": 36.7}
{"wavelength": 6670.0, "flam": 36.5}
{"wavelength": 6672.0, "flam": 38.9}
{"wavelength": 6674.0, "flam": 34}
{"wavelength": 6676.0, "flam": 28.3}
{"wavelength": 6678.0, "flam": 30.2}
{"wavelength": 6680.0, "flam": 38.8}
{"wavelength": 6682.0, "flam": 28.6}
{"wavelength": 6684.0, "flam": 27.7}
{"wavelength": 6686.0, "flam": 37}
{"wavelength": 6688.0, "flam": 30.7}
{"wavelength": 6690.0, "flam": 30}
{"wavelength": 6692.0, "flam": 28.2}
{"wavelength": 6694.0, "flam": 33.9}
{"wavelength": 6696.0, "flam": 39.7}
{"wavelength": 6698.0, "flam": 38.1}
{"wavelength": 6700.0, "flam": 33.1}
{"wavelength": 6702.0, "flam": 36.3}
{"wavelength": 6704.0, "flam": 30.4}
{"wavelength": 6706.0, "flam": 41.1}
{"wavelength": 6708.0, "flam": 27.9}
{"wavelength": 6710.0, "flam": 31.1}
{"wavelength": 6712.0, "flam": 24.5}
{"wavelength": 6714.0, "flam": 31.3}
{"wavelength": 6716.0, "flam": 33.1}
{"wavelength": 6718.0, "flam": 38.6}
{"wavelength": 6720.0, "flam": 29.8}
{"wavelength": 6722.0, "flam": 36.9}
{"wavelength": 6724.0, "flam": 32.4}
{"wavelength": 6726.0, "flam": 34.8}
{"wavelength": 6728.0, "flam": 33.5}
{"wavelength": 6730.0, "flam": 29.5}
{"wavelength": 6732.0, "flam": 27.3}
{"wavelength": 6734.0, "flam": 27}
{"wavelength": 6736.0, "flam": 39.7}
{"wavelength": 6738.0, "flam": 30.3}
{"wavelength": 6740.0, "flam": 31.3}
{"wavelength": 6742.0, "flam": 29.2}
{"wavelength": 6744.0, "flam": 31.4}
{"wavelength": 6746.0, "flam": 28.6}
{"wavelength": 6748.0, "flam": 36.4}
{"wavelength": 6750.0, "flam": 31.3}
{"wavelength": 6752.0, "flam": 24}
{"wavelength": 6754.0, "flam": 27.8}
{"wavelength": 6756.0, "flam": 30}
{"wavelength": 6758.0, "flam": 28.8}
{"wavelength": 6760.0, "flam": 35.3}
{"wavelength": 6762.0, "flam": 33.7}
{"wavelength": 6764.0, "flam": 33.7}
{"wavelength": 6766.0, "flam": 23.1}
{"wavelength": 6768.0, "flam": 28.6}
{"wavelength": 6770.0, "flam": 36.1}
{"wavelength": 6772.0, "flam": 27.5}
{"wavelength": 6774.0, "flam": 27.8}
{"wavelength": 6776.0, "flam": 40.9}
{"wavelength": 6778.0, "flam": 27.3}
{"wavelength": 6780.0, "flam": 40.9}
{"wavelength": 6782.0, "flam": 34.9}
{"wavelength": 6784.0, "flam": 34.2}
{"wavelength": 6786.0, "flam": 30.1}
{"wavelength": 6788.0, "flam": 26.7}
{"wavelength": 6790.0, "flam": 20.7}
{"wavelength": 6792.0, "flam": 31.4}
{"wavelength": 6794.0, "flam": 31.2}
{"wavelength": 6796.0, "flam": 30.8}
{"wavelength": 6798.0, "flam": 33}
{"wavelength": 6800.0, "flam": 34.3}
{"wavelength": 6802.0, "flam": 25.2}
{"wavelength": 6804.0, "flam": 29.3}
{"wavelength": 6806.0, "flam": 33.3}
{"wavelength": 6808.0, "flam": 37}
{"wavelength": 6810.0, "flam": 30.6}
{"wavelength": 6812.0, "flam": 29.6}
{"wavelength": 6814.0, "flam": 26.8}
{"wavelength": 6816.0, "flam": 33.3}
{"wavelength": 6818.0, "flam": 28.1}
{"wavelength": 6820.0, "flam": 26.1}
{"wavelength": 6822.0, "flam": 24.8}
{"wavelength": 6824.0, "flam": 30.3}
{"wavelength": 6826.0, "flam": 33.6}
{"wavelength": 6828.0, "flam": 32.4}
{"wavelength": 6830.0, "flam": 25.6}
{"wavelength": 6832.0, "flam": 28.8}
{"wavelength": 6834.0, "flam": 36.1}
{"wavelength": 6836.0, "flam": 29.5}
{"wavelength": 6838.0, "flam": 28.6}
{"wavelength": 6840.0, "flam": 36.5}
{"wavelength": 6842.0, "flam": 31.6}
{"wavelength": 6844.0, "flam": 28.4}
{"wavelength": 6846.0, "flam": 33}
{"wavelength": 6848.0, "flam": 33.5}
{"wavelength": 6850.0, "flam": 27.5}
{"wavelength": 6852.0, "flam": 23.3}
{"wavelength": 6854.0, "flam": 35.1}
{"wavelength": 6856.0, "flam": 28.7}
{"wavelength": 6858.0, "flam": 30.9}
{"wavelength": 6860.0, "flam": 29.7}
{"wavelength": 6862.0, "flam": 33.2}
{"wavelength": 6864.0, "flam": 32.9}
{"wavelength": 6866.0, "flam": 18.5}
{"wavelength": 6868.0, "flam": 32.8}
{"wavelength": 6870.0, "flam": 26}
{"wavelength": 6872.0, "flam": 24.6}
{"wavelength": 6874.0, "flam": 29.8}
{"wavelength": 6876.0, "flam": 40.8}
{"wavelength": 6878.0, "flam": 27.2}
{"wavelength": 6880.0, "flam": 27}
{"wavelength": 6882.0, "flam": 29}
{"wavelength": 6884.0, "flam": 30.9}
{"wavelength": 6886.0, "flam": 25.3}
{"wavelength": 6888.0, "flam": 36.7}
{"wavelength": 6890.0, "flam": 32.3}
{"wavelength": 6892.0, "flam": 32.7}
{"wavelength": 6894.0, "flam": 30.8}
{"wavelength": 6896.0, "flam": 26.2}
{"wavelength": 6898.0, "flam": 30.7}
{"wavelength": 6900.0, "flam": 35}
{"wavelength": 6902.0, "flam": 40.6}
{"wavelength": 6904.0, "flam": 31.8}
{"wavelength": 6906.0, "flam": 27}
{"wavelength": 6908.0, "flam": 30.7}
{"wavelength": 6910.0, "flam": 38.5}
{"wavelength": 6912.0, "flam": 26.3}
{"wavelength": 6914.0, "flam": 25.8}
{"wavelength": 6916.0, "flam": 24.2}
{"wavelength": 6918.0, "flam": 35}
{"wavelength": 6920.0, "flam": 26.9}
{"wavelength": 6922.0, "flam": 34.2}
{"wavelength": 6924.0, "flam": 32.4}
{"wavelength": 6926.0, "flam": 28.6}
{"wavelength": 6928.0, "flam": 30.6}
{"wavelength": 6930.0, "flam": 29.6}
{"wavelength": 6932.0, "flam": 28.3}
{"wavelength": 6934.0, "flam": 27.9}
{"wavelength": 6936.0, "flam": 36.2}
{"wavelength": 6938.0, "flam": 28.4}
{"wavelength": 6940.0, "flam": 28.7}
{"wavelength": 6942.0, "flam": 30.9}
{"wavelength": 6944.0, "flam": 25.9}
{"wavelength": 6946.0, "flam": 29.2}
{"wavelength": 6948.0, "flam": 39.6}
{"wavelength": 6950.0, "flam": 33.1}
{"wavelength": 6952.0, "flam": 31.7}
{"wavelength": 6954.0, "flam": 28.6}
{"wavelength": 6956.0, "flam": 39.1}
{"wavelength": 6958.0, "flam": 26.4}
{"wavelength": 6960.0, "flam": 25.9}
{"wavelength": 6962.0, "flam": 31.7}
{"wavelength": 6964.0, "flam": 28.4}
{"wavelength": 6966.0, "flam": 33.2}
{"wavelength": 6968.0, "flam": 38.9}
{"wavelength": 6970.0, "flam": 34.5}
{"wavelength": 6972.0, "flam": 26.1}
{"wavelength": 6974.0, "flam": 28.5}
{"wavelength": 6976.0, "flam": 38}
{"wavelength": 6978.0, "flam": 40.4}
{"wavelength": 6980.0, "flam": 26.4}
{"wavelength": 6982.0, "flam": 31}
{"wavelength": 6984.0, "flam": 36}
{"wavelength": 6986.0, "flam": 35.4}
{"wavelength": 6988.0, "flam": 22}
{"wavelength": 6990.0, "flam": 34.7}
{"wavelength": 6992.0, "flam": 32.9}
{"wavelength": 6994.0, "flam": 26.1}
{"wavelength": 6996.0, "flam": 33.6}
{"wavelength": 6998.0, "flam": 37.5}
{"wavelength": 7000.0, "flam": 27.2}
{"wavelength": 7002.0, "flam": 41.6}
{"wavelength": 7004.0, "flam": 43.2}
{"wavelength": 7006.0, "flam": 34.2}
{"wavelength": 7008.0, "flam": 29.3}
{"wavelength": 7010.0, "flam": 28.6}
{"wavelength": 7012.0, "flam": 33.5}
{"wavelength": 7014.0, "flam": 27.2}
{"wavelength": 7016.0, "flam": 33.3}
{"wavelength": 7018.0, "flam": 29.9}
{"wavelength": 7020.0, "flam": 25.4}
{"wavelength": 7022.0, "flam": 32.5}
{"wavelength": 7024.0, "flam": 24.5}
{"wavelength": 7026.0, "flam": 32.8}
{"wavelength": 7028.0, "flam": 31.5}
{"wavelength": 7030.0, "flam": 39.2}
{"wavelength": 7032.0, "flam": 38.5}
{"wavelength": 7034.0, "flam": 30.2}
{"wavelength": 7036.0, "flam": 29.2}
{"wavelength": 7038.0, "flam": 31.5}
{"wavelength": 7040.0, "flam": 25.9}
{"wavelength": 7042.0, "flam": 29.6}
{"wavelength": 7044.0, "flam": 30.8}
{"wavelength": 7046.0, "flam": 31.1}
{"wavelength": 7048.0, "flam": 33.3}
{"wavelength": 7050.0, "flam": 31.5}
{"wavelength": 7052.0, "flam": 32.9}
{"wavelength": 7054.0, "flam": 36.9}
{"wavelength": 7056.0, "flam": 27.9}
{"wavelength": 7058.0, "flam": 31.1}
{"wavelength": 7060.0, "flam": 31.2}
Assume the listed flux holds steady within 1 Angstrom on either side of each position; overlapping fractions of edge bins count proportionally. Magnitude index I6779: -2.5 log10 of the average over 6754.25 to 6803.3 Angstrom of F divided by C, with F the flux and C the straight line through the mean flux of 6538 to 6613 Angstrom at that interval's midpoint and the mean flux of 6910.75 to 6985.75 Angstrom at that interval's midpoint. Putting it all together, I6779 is 0.04 mag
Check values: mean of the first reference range 33.2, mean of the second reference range 31.1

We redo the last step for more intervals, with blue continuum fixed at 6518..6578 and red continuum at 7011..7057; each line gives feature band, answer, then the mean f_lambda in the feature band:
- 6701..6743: 0.00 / 32.2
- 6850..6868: 0.10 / 29.2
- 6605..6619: 0.06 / 31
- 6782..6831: 0.07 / 30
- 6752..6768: 0.08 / 29.8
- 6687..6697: 0.00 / 32.5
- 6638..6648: 0.03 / 31.6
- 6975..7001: -0.03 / 32.4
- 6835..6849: 0.01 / 31.6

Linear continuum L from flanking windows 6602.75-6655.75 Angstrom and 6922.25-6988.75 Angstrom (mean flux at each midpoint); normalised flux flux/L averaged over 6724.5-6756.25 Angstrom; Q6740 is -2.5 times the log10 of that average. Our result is 0.03 mag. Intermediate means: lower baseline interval 31.9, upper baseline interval 31.3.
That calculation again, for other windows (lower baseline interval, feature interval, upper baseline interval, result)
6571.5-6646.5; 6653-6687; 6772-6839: -0.01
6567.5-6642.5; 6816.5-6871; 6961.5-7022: 0.10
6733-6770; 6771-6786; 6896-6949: -0.08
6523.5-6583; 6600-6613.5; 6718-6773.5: -0.03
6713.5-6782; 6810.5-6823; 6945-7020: 0.13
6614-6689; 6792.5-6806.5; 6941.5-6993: 0.04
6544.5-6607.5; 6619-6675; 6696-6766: 0.01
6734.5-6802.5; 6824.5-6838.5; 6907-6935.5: 0.00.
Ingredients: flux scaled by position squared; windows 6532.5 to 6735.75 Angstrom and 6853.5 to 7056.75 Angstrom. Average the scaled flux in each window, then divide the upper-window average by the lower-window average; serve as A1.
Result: 1.05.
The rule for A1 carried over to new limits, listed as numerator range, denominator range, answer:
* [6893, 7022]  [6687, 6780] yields 1.05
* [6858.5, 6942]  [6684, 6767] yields 1.00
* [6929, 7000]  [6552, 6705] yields 1.06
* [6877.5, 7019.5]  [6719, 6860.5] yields 1.07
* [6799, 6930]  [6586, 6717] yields 1.00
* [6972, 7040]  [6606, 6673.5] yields 1.11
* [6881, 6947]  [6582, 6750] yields 1.01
